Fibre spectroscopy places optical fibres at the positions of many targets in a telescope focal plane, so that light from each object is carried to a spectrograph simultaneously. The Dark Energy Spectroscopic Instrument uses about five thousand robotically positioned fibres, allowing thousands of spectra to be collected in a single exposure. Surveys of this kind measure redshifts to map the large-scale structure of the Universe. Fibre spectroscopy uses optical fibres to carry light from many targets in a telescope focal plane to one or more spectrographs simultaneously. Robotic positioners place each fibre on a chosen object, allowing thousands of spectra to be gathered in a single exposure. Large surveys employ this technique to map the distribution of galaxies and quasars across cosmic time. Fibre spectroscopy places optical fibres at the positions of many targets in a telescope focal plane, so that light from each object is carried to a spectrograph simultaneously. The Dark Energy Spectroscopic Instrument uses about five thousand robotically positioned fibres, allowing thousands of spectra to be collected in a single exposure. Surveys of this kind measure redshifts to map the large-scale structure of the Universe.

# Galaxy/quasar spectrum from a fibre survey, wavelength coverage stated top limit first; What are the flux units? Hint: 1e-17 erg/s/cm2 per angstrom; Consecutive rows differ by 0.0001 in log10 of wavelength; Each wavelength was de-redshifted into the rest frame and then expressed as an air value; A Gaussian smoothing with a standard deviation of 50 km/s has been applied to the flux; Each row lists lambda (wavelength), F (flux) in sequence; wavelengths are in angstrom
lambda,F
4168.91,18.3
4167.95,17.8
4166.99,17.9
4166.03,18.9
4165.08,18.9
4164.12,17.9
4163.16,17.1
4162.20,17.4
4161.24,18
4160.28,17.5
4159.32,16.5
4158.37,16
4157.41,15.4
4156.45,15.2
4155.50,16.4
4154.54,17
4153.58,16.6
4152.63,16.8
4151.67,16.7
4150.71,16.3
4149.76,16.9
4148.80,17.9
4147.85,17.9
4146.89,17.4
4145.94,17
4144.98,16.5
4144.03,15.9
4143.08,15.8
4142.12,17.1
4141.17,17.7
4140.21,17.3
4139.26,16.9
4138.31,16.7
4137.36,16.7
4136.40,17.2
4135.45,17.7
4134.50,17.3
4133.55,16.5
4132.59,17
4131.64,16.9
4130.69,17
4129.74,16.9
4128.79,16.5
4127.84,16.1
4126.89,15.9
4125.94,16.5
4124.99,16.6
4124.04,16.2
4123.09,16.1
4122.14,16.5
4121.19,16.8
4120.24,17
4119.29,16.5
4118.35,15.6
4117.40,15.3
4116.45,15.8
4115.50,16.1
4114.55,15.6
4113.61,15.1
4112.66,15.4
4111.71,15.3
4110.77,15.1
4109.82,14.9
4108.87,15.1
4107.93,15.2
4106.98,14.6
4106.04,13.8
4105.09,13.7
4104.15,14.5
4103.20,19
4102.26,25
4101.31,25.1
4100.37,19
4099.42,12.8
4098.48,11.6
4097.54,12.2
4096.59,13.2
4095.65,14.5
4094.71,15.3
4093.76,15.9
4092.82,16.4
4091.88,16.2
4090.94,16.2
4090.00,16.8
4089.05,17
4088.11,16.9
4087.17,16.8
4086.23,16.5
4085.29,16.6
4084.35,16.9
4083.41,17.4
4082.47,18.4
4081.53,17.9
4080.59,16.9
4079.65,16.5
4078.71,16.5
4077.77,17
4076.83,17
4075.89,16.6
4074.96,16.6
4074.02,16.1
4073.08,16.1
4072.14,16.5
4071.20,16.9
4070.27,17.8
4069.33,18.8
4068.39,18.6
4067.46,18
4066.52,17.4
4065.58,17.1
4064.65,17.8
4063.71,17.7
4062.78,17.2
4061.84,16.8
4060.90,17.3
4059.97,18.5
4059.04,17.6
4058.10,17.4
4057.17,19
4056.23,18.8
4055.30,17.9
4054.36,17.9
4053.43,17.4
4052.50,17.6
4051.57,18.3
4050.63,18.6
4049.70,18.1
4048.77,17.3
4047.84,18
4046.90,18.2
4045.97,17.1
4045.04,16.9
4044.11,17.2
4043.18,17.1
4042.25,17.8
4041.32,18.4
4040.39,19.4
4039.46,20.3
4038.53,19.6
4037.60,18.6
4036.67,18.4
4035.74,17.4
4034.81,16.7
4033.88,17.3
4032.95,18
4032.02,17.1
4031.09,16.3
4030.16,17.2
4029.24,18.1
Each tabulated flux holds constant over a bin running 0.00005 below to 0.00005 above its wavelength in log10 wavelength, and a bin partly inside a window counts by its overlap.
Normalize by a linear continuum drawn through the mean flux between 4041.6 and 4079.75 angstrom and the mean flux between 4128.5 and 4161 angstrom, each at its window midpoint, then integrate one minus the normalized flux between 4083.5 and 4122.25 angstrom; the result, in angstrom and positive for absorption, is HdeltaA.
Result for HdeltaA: 2.5 angstrom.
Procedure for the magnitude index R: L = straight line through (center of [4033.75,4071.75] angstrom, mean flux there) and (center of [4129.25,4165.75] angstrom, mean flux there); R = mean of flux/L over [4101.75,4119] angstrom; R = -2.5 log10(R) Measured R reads 0.10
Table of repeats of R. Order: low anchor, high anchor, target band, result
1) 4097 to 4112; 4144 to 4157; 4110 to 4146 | 0.001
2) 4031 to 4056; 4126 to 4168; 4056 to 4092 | 0.025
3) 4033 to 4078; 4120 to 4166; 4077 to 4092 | 0.032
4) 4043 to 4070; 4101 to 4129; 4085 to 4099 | 0.097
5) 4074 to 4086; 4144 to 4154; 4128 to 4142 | -0.003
